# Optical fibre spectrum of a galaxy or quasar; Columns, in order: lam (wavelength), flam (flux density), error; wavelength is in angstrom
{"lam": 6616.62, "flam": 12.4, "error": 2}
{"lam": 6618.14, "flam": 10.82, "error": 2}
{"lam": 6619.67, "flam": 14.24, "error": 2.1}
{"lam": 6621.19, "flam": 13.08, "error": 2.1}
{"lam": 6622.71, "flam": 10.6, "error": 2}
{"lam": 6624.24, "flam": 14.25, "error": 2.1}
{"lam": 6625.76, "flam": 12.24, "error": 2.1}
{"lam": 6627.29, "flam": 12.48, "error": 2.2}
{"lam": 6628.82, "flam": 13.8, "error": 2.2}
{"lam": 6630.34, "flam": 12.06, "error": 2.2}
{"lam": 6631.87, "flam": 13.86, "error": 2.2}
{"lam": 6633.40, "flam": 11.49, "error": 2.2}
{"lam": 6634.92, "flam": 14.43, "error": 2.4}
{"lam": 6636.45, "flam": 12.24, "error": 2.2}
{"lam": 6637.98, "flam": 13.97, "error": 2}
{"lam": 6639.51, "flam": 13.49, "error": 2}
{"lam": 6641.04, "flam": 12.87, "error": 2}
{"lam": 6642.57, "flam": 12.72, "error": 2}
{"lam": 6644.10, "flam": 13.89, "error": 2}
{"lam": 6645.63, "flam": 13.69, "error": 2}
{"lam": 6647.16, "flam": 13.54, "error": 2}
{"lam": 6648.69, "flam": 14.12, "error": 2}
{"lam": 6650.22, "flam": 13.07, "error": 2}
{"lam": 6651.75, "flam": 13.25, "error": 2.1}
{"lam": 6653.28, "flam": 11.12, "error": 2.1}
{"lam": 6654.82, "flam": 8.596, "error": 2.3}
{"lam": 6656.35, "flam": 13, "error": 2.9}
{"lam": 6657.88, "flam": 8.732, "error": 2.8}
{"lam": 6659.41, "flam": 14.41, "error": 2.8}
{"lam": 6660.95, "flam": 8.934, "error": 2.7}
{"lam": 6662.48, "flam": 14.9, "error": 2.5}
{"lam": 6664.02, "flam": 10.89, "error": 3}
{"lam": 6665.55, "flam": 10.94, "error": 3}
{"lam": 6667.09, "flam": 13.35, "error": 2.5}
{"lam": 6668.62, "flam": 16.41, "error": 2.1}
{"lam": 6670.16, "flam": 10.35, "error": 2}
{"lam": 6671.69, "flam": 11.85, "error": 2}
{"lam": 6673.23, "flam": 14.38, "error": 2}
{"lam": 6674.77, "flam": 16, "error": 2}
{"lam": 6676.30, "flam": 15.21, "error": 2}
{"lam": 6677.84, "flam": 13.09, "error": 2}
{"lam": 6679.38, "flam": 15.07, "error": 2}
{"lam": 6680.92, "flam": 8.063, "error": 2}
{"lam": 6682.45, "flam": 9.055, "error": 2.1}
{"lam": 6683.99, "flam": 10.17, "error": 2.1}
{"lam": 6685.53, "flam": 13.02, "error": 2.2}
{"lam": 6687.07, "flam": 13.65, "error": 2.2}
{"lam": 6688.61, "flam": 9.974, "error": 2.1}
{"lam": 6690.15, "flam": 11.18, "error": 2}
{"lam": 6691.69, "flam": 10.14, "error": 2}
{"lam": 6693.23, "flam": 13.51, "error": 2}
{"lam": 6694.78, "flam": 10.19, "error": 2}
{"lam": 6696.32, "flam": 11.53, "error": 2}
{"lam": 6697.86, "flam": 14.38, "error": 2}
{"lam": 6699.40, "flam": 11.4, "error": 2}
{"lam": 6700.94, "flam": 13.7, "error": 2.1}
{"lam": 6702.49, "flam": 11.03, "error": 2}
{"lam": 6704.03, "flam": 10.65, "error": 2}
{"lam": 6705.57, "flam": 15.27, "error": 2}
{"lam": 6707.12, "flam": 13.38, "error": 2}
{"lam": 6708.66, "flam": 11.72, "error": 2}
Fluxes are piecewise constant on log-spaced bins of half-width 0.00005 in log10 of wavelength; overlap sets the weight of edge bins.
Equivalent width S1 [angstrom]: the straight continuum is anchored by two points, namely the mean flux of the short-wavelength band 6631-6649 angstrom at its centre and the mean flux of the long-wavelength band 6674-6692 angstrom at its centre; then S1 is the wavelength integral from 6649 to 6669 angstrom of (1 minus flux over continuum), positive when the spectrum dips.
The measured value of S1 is 1.09 angstrom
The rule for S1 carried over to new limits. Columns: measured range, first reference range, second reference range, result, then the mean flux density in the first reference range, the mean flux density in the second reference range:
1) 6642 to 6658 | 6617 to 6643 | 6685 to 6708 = 0.23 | 12.9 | 12.2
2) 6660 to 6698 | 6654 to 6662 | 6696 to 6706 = -1.84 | 10.9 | 12.5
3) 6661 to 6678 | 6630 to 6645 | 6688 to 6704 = -1.24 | 13.1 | 11.7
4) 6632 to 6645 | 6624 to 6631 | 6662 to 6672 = -0.36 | 12.9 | 12.6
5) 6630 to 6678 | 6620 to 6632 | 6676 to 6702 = -1.76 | 12.8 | 11.9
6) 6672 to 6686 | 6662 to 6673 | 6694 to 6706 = -0.13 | 12.7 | 12.2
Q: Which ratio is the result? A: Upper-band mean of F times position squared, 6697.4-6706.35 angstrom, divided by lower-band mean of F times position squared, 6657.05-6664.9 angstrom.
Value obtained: 1.11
